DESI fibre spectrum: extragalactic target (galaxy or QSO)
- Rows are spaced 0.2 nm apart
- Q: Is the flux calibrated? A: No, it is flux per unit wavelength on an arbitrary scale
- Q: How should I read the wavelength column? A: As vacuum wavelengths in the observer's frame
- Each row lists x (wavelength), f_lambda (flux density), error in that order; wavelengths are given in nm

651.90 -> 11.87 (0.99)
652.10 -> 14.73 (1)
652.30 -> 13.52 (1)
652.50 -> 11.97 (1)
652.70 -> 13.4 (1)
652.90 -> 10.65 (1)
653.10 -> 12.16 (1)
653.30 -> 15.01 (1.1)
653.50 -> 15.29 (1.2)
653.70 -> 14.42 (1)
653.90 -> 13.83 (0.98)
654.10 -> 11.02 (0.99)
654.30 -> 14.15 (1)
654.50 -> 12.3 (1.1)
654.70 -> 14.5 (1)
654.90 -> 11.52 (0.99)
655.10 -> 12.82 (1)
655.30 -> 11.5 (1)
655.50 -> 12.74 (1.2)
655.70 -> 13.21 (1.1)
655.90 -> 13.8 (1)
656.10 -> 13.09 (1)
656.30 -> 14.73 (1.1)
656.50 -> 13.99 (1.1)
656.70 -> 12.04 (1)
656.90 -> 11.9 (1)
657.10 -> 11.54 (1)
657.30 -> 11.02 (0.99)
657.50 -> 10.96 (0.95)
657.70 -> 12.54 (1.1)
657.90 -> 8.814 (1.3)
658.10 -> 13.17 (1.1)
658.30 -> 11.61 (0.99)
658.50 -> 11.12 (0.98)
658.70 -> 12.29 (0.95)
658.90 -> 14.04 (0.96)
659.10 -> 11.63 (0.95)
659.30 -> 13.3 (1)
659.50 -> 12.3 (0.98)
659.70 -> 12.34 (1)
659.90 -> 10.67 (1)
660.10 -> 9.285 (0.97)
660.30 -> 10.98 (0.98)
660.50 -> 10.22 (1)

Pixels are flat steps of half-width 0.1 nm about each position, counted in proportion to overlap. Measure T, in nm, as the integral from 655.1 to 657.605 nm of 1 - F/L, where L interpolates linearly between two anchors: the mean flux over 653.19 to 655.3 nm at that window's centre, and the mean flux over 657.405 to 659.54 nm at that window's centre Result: 0.026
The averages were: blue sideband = 13.4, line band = 12.6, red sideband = 12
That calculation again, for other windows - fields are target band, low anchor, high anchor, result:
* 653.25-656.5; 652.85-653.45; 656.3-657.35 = -0.166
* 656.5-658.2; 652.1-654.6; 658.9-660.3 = 0.085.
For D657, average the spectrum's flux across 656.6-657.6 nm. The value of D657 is 11.5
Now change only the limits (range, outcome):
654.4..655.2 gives 12.8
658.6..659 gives 13.2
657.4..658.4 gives 11.4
